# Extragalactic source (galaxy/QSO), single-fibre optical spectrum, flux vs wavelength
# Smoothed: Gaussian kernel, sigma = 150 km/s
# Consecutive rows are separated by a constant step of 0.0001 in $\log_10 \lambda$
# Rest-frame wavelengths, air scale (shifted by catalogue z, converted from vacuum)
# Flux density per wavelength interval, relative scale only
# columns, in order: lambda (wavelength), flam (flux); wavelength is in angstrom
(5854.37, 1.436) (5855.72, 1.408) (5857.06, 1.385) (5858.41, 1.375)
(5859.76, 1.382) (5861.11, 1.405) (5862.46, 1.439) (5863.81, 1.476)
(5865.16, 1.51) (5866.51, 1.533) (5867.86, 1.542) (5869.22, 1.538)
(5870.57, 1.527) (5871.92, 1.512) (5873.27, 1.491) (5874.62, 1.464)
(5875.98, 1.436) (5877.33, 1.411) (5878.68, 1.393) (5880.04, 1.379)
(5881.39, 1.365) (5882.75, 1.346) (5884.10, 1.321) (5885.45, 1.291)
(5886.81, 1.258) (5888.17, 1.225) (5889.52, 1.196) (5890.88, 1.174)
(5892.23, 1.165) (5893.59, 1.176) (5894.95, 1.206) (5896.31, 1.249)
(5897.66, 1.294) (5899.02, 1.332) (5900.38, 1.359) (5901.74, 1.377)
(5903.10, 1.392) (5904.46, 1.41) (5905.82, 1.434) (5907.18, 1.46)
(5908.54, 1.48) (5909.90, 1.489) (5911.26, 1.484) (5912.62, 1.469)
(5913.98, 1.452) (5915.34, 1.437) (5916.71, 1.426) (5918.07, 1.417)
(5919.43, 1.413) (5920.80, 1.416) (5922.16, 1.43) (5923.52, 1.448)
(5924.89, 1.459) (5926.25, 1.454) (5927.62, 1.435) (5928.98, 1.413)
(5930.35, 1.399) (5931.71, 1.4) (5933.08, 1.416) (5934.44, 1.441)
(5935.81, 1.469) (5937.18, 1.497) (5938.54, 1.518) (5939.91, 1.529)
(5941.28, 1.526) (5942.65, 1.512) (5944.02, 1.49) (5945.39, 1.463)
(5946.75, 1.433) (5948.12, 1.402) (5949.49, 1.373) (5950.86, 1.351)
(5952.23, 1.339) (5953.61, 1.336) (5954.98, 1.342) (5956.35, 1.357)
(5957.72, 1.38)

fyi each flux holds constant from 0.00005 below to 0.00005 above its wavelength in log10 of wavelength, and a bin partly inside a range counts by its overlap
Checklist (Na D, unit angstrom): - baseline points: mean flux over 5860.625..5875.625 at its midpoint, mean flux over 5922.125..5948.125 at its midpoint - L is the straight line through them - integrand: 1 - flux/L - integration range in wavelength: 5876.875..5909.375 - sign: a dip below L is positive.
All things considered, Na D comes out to 3.5 angstrom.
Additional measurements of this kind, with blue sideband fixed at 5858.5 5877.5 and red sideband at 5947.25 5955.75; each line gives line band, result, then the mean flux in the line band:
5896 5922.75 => 0.1 angstrom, 1.41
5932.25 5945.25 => -1.1 angstrom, 1.49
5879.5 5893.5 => 1.8 angstrom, 1.27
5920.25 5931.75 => -0.3 angstrom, 1.43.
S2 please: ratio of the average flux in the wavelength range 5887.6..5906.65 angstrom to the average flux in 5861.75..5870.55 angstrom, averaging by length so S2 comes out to 0.85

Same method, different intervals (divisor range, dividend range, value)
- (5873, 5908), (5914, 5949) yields 1.09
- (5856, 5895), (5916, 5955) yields 1.04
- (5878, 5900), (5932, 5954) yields 1.13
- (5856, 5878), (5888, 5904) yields 0.86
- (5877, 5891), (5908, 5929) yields 1.11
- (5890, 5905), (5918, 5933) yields 1.11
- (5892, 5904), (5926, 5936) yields 1.11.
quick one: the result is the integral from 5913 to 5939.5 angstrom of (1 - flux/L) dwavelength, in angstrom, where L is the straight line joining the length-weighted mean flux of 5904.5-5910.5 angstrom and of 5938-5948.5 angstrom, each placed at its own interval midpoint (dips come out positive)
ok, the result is 0.6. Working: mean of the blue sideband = 1.46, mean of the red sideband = 1.49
